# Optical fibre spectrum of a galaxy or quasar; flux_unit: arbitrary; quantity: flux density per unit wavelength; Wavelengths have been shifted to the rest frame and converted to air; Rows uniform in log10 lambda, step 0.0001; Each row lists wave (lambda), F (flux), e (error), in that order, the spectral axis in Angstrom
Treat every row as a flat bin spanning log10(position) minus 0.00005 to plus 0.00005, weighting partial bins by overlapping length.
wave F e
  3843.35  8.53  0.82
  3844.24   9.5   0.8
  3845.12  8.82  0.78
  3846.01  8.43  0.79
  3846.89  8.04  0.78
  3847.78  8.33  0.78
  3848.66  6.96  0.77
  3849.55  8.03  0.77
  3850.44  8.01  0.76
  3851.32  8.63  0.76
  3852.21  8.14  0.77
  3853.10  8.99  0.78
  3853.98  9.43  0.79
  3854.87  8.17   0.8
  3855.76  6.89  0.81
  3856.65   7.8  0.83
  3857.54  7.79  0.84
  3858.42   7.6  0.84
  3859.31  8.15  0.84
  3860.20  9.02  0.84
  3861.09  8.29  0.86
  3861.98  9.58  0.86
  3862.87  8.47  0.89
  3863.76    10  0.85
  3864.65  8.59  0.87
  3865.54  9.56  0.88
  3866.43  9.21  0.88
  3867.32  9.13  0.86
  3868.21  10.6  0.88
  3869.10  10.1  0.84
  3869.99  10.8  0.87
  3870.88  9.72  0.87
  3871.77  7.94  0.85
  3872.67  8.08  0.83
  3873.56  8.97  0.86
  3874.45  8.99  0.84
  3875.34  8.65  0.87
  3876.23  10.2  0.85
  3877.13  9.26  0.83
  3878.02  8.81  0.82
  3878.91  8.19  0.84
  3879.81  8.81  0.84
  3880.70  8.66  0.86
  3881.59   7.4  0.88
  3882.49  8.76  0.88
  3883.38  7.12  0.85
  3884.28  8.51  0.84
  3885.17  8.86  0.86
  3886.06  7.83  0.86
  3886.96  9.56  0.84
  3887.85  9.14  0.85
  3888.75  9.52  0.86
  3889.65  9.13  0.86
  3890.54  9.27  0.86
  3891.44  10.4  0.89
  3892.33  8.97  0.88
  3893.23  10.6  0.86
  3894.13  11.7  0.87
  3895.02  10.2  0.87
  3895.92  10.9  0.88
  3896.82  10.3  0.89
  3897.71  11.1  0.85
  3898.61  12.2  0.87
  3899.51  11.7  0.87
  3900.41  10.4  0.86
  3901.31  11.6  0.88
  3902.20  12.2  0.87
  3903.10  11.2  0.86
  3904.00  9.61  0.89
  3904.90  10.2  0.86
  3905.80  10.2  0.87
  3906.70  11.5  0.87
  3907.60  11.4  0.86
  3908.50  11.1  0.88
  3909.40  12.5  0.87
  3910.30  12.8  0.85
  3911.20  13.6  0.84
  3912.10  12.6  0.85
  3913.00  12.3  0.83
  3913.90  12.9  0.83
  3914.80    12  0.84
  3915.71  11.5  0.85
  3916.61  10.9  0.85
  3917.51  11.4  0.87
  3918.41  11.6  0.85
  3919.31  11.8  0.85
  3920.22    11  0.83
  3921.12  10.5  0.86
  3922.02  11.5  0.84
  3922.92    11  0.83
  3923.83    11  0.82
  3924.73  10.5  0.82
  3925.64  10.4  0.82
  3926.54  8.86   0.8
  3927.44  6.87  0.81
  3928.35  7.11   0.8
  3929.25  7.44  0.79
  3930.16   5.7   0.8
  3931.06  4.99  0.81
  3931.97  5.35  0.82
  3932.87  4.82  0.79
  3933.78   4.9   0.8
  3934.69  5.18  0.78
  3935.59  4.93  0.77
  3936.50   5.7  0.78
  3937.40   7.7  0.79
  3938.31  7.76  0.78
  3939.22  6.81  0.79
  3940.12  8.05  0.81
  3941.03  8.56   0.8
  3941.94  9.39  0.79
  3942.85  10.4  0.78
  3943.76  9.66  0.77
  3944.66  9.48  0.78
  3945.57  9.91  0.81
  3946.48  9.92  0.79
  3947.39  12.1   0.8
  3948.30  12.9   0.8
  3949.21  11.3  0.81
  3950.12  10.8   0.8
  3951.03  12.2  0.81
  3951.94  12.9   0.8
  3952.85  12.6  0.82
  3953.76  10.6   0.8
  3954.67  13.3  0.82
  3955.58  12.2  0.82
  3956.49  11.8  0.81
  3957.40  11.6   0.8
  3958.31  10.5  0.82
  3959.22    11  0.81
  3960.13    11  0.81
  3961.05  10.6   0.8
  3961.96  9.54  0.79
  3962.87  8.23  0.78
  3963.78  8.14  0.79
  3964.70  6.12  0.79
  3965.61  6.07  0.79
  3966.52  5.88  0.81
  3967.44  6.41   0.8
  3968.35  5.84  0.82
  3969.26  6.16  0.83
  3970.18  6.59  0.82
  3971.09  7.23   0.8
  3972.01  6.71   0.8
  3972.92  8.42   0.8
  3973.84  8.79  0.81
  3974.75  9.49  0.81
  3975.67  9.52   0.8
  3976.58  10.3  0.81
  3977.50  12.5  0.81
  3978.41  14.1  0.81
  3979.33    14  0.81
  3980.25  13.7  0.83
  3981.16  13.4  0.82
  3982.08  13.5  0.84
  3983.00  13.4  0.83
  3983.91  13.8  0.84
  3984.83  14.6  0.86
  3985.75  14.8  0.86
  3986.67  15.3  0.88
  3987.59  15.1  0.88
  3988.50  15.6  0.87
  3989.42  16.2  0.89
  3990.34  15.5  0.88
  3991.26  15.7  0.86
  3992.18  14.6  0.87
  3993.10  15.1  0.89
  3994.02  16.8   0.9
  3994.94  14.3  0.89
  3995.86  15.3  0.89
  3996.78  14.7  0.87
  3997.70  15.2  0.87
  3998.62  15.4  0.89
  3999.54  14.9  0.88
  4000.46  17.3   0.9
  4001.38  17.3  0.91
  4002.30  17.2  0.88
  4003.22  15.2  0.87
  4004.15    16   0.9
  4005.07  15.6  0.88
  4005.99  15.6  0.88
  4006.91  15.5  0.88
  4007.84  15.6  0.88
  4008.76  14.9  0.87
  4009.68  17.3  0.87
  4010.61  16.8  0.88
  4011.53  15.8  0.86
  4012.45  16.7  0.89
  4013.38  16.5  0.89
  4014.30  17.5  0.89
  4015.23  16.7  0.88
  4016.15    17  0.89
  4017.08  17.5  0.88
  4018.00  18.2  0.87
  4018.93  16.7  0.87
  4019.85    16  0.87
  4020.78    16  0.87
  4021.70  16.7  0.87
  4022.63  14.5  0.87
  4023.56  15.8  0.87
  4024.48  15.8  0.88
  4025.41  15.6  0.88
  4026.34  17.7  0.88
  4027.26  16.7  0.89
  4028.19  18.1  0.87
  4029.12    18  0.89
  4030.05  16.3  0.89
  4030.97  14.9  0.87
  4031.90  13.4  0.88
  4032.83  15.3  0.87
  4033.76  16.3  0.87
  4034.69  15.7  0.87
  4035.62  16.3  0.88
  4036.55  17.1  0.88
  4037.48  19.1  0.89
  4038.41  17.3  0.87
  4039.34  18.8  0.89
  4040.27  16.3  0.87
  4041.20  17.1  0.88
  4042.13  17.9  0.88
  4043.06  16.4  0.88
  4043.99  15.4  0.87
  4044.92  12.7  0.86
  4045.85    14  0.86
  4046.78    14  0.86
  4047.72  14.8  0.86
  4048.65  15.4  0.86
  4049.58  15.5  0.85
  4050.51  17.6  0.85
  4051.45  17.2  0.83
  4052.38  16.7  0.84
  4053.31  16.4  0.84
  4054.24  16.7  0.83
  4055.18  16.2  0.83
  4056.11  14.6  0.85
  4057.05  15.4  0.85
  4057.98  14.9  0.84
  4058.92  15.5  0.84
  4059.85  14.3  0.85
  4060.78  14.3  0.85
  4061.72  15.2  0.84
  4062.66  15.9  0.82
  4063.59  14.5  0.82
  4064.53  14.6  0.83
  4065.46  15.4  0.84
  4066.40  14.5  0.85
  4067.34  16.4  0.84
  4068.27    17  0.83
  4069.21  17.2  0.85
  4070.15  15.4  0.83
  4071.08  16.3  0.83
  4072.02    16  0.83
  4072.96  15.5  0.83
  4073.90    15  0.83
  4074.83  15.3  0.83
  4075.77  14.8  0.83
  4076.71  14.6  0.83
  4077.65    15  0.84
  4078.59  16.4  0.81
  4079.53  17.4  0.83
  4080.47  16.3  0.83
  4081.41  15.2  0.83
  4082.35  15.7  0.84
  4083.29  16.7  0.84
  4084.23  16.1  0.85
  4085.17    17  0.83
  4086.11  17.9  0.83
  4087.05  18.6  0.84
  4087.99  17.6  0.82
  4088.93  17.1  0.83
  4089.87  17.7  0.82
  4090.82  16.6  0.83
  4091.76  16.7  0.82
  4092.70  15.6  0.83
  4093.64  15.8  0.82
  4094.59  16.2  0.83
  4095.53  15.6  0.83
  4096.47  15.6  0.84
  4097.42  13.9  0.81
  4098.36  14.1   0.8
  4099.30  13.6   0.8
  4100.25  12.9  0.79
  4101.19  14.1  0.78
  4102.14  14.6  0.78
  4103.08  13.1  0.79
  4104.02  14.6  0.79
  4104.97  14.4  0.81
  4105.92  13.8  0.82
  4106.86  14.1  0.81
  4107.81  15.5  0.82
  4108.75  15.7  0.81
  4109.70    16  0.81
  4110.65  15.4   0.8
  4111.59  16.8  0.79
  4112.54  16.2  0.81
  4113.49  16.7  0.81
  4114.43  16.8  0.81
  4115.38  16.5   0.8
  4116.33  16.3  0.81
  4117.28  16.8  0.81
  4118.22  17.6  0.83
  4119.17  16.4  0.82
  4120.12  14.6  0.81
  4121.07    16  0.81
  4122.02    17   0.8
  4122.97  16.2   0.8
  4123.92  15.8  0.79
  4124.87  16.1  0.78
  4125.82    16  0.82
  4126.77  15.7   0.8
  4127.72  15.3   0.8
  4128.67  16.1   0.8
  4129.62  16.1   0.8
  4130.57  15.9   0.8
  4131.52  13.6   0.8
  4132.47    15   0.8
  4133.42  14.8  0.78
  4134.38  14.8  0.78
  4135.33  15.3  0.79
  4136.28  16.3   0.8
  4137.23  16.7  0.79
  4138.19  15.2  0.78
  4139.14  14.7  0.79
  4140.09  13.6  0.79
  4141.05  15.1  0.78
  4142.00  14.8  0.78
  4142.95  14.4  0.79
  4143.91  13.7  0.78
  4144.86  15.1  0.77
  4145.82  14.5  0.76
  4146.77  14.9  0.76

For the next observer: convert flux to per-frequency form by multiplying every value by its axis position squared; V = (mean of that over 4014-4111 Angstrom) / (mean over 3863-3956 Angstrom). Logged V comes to 1.7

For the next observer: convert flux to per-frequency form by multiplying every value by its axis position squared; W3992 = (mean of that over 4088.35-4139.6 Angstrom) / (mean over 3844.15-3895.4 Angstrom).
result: 1.98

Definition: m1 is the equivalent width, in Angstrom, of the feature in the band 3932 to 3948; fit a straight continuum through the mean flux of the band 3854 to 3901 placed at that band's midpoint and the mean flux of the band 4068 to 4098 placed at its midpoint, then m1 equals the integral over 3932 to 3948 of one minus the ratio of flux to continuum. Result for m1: 4.8 Angstrom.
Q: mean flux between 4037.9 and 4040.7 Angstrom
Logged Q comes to 17.5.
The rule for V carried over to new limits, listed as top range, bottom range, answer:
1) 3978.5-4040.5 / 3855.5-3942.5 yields 1.79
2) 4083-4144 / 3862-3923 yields 1.71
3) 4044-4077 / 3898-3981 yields 1.66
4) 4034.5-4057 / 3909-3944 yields 1.86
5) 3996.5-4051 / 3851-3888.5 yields 2.00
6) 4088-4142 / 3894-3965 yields 1.69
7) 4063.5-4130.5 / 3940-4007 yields 1.39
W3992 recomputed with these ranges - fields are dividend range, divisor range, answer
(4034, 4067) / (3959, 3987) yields 1.62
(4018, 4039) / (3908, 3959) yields 1.73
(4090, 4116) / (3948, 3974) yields 1.73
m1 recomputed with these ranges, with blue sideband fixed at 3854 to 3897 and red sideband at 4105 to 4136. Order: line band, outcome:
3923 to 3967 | 7.8 Angstrom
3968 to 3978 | 2.9 Angstrom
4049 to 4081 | -3.3 Angstrom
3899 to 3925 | -3.7 Angstrom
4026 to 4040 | -3.5 Angstrom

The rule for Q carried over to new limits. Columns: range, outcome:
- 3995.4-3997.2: 15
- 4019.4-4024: 15.8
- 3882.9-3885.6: 8.18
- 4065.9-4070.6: 16.1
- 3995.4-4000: 15.1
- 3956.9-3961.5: 10.9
